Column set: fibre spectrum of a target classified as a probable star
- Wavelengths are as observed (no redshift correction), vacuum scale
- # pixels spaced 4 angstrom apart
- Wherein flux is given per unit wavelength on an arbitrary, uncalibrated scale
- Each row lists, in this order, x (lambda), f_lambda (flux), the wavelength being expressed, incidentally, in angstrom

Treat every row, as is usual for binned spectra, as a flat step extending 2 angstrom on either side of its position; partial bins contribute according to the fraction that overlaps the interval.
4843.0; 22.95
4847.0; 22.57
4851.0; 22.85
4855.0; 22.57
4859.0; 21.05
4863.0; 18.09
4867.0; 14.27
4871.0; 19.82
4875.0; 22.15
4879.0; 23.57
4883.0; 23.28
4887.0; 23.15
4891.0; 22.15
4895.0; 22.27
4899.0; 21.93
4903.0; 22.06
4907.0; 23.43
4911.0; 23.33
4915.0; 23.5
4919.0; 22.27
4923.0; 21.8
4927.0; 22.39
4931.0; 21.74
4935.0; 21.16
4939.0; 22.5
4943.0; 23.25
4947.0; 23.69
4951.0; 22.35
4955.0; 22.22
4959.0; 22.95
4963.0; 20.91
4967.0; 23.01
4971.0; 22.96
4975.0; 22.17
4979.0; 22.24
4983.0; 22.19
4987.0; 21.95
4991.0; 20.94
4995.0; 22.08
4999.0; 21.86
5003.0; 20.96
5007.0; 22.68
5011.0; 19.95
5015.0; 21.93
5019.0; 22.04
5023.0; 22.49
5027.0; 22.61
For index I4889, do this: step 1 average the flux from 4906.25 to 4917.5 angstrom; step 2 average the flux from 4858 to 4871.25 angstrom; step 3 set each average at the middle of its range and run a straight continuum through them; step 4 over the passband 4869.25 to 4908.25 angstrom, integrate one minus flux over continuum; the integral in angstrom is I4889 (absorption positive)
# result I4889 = -3.3 angstrom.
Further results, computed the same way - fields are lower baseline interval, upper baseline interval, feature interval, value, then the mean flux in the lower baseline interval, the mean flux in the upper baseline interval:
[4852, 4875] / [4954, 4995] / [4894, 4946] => -3.9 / 19.6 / 22.1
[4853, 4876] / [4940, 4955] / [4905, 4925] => -1.2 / 19.6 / 22.9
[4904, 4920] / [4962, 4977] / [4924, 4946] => 0.5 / 23.1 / 22.4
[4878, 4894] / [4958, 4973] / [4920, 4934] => 0.5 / 23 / 22.4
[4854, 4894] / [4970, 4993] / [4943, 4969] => -0.9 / 21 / 22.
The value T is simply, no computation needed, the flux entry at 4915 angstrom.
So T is 23.5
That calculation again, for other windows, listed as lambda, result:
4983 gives 22.19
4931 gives 21.74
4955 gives 22.22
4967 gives 23.01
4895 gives 22.27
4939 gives 22.5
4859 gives 21.05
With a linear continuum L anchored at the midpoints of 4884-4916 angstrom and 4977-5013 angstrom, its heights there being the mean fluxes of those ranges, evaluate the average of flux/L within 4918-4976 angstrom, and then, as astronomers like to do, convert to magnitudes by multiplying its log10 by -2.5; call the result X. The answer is -0.01 mag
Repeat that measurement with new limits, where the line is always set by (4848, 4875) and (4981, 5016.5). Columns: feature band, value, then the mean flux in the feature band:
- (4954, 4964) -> -0.048 mag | 22.1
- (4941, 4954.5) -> -0.097 mag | 23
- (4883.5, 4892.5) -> -0.122 mag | 22.8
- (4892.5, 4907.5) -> -0.092 mag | 22.3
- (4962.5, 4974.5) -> -0.059 mag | 22.5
